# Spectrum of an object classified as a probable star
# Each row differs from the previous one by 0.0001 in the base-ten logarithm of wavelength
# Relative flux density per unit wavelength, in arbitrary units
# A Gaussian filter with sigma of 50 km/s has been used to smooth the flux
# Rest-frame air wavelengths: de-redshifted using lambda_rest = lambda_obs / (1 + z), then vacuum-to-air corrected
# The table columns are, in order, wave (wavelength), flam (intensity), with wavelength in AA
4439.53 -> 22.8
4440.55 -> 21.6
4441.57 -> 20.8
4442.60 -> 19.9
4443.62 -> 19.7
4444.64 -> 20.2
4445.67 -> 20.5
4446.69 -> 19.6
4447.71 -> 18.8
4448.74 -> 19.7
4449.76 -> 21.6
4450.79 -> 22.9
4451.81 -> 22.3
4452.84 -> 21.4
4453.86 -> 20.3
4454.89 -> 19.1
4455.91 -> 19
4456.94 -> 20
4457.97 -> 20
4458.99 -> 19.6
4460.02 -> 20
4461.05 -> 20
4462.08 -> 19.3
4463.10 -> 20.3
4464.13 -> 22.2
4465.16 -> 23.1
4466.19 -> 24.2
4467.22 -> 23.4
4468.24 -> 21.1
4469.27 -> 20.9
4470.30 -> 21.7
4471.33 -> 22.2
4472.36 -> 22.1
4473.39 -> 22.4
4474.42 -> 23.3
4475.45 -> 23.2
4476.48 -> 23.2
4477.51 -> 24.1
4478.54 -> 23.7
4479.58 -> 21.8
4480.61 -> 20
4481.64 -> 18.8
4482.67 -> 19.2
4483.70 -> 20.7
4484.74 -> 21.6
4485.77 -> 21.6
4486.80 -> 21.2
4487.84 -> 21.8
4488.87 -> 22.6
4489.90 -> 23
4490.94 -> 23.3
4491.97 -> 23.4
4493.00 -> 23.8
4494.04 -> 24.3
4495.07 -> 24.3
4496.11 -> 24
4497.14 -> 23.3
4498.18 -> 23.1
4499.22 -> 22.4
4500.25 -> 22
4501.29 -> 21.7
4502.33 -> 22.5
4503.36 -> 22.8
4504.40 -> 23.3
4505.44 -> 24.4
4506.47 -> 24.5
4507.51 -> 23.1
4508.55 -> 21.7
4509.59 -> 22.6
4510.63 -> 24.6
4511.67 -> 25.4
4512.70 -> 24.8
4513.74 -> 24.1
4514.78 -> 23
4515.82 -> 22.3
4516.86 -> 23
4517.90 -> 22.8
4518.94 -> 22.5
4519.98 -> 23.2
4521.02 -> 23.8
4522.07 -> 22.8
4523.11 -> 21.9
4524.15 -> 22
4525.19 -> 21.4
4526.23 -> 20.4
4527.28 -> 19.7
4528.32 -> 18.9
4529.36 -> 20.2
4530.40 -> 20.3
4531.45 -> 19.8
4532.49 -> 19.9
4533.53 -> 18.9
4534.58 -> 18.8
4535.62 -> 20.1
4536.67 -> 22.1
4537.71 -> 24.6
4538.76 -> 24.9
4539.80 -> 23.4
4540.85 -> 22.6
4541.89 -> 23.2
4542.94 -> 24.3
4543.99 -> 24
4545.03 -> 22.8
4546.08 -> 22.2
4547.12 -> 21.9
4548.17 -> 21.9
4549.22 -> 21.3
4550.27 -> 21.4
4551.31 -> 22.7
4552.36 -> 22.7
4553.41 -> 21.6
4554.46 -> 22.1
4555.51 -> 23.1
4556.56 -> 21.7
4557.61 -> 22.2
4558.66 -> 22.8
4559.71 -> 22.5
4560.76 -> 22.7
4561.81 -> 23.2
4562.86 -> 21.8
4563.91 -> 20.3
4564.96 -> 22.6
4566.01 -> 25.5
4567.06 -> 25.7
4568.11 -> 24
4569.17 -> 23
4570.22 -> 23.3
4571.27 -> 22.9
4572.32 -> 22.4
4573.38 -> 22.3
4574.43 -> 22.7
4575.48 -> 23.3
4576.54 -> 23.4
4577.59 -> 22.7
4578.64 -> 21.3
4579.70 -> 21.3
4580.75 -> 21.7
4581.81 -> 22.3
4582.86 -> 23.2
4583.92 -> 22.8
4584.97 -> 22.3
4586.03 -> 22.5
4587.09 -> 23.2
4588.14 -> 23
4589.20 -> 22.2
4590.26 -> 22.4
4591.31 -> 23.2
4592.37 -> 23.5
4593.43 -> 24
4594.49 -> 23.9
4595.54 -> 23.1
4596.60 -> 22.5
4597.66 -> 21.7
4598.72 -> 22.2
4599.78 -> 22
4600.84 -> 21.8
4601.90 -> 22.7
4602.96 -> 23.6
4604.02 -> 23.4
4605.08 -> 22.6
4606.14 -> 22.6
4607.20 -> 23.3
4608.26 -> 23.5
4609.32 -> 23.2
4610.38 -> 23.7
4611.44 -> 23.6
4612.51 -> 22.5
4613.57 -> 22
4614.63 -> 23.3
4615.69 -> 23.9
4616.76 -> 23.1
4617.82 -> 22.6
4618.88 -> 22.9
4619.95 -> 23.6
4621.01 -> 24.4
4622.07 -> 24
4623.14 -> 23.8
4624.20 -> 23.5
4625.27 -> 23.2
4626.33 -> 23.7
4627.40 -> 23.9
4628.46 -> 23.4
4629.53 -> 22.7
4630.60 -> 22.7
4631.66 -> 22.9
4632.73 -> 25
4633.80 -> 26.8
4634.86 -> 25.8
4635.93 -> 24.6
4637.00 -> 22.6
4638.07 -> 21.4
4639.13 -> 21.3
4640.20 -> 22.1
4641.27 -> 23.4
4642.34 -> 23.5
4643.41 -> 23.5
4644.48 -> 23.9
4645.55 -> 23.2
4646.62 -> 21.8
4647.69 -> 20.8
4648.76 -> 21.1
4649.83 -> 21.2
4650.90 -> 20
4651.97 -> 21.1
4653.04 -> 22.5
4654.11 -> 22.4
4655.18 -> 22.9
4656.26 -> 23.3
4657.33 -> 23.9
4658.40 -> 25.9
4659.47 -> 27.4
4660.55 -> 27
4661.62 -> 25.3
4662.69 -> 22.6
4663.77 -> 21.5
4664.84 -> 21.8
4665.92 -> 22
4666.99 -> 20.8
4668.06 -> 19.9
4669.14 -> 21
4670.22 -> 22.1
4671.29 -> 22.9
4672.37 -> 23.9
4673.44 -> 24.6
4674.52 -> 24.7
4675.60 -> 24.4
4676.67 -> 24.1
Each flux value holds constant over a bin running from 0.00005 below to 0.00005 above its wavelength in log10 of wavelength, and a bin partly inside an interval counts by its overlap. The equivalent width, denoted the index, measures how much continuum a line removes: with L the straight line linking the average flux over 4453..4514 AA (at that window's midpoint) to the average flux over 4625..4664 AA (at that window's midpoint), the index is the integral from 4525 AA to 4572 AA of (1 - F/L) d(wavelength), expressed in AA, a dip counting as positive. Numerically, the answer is 1.0 AA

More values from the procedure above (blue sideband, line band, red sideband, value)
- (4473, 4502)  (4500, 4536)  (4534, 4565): 0.5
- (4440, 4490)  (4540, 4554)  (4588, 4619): -0.2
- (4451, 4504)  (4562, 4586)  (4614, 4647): 0.1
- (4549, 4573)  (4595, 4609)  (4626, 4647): 0.2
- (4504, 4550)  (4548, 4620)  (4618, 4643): 0.7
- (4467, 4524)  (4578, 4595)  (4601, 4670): 0.2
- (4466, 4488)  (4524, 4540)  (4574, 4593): 1.0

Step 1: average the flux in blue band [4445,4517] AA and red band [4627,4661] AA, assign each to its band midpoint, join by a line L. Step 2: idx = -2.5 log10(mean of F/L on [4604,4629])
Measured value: -0.01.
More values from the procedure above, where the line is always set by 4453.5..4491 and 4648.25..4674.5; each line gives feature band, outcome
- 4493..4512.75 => -0.083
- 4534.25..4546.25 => -0.043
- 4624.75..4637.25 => -0.063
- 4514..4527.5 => -0.024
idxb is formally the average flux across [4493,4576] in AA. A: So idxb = 22.6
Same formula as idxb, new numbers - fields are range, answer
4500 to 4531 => 22.5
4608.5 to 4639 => 23.5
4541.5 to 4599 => 22.7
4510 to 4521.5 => 23.6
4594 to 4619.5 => 22.9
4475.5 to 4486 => 21.5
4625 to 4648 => 23.3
